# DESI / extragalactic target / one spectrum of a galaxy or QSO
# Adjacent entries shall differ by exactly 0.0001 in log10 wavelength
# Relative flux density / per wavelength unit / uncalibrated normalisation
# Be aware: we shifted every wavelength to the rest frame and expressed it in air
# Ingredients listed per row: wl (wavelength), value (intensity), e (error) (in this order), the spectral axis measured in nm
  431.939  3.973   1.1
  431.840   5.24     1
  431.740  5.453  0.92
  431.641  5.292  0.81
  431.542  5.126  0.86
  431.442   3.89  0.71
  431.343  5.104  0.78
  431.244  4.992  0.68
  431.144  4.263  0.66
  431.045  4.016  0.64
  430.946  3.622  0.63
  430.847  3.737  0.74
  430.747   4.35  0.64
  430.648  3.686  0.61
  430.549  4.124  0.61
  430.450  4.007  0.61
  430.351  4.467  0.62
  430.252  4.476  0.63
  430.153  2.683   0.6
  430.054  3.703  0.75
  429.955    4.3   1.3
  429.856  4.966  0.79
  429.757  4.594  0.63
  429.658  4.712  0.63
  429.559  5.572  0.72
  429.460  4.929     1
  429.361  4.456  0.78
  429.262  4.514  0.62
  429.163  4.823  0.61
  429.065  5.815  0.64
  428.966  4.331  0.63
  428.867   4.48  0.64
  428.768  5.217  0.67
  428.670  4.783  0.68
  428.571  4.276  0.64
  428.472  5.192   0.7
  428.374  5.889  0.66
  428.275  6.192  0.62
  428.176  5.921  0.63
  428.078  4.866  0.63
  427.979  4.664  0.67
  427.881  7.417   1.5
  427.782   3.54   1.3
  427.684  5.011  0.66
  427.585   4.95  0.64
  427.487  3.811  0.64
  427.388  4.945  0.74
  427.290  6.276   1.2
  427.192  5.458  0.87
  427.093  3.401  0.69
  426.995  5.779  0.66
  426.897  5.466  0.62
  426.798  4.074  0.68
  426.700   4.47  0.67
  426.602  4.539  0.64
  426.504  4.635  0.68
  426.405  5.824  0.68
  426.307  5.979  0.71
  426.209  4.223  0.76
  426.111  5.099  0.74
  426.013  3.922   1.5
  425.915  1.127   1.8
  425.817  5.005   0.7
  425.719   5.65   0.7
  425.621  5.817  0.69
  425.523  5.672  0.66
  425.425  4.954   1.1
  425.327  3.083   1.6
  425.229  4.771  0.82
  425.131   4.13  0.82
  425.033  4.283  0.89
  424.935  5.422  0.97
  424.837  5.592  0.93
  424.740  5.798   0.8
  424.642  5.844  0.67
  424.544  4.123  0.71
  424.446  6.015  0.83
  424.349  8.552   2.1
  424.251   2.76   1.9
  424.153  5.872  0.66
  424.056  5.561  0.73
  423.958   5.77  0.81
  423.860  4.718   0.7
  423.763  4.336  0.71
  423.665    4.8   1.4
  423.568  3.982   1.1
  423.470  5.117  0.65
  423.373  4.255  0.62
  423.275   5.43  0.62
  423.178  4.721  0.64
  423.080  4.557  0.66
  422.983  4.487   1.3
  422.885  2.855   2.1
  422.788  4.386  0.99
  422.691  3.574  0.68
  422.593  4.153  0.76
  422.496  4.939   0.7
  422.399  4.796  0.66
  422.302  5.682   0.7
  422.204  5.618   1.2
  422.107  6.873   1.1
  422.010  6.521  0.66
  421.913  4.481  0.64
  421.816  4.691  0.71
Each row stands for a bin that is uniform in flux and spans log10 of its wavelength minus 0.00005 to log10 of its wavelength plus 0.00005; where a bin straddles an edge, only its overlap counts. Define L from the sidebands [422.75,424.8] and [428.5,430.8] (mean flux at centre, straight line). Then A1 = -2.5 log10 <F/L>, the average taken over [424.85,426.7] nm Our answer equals 0.026 mag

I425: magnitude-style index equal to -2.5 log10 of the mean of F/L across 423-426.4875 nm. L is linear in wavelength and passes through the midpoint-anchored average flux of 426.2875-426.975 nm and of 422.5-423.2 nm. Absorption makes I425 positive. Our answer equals -0.09 mag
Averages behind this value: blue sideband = 4.13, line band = 4.93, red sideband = 4.99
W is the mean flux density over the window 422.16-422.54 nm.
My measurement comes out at 5.25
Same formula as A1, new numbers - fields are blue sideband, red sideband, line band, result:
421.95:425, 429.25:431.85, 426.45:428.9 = -0.07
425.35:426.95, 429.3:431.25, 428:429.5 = -0.13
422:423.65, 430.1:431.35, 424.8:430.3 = -0.11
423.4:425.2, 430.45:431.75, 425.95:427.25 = 0.02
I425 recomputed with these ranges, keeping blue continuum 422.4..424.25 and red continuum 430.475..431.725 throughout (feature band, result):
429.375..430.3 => -0.01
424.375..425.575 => -0.11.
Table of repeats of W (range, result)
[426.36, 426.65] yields 4.98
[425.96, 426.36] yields 4.79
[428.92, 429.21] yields 5.01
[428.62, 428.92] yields 4.82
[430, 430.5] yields 3.87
